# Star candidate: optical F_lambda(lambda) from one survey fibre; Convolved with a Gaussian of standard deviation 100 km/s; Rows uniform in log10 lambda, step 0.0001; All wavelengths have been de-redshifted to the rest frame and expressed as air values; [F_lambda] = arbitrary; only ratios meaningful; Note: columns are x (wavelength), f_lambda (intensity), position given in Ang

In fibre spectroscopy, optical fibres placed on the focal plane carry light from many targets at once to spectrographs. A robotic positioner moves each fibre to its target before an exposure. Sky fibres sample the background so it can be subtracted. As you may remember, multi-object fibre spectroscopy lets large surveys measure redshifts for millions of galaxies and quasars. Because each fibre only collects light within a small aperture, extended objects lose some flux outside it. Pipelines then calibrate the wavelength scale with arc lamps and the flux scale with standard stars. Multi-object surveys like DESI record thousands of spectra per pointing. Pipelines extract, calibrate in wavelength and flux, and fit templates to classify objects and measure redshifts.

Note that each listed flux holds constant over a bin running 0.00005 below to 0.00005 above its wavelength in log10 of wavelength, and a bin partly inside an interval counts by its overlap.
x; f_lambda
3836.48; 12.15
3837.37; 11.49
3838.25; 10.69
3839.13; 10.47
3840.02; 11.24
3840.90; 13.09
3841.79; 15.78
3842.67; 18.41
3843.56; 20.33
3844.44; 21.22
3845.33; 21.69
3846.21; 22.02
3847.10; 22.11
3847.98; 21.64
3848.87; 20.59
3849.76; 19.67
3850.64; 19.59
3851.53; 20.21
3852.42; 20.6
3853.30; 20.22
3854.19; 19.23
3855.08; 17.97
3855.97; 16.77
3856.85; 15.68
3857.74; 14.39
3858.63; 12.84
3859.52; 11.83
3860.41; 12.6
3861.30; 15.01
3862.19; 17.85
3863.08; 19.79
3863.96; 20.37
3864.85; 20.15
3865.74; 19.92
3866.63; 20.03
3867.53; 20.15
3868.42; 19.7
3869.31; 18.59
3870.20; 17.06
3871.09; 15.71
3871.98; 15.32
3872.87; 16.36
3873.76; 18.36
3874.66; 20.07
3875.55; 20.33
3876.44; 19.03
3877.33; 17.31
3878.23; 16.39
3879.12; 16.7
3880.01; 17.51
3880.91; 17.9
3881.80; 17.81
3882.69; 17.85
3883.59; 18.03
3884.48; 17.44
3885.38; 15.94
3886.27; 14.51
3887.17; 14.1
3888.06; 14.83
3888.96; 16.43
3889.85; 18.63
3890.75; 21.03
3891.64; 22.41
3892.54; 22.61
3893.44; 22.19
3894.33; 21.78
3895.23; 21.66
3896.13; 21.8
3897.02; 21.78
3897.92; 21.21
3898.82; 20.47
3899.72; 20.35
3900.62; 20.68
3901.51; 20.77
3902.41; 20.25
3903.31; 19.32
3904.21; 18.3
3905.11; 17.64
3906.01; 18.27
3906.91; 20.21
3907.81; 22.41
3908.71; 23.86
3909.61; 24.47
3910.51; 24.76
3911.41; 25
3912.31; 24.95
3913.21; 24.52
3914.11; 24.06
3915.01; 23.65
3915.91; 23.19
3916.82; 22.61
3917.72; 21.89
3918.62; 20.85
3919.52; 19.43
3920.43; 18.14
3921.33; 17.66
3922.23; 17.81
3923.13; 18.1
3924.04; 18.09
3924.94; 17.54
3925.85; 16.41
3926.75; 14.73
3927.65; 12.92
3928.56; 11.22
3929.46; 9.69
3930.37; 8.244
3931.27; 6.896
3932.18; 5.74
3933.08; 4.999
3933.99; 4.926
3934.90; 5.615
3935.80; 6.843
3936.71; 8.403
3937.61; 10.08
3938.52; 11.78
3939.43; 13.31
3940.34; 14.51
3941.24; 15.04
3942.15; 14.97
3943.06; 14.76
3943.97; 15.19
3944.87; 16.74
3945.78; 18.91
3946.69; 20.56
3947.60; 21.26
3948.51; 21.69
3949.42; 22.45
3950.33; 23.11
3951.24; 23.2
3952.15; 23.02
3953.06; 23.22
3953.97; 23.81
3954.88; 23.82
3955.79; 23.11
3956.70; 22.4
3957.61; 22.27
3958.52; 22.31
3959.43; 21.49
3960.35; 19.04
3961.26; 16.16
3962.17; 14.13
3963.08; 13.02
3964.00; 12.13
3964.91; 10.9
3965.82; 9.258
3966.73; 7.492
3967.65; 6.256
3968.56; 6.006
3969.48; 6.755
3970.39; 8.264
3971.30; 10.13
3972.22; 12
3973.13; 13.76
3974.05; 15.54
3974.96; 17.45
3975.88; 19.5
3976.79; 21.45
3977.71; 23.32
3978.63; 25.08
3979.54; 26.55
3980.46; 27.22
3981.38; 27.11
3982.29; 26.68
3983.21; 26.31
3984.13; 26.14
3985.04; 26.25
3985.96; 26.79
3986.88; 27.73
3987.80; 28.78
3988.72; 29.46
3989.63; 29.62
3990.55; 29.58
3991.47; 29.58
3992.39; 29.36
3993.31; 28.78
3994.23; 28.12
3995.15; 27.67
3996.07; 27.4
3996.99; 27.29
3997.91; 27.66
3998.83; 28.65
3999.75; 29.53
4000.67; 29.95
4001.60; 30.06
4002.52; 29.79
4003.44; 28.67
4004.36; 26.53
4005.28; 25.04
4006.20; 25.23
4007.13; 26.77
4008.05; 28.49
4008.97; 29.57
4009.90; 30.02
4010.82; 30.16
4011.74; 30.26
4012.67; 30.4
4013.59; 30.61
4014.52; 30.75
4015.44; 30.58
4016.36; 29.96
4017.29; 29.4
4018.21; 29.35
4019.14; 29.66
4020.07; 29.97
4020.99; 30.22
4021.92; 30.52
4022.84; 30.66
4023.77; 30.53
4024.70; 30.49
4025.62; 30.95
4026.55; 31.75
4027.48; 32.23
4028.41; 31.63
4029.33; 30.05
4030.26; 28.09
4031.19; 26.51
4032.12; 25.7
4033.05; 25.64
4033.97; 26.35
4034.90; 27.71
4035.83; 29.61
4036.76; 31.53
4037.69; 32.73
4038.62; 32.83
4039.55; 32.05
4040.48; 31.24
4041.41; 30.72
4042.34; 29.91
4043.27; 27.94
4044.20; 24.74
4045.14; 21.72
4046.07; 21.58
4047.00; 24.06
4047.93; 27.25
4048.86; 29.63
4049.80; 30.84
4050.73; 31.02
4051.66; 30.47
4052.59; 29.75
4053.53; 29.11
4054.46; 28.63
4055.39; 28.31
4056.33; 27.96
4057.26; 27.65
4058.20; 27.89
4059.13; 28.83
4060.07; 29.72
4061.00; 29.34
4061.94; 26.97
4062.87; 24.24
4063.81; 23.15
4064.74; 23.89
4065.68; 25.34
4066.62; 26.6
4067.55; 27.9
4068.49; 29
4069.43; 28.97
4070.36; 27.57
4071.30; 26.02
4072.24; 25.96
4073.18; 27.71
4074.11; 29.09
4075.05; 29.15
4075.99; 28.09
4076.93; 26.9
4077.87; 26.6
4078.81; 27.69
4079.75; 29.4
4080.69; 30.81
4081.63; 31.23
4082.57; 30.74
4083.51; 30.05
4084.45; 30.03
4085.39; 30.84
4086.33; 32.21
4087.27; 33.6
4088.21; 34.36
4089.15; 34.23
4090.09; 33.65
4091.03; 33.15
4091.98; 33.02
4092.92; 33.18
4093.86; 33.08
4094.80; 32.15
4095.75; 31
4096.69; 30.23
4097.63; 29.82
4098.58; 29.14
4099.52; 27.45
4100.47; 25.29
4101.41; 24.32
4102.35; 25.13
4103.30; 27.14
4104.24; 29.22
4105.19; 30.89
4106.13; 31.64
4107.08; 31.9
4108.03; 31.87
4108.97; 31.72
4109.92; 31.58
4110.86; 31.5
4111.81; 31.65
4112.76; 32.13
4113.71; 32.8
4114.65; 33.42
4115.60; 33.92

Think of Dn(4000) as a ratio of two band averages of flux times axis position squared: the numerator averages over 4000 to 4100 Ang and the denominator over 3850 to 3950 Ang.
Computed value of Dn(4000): 1.78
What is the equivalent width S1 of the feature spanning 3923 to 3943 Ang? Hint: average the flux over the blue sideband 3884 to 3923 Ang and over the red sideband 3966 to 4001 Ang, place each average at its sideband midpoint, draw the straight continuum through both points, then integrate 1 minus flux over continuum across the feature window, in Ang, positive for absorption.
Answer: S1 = 9.4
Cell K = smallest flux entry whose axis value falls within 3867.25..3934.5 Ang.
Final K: 4.926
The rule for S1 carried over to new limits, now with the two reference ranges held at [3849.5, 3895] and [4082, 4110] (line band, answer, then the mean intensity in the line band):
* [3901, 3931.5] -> 1.89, 19.1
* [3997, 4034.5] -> -4.33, 29.2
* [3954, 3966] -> 2.53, 18.1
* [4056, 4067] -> 0.76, 26.8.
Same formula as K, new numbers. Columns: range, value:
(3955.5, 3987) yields 6.006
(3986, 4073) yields 21.58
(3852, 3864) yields 11.83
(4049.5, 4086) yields 23.15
